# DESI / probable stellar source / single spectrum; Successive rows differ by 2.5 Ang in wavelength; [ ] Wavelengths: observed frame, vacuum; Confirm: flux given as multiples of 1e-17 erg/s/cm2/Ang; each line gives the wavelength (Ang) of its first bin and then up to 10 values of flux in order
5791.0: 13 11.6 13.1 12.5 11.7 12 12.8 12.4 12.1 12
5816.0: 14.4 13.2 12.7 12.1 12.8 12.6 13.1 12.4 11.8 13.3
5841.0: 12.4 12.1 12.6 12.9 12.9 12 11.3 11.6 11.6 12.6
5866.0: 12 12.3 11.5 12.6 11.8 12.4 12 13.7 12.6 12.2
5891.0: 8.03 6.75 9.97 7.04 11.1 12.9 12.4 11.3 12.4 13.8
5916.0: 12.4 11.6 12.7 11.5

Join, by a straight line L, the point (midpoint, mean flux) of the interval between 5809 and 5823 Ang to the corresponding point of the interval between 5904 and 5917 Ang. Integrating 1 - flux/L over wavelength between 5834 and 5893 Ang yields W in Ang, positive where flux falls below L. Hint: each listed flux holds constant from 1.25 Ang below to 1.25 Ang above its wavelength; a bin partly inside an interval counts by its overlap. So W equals 2.9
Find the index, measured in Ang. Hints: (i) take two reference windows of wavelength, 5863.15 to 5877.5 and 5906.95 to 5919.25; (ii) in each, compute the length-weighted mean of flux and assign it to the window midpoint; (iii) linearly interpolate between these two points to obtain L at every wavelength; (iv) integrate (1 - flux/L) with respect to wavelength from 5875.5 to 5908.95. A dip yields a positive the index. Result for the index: 3.4 Ang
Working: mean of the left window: 12.1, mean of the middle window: 11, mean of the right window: 12.3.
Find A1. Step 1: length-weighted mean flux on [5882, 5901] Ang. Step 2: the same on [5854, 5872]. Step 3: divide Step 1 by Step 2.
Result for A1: 0.9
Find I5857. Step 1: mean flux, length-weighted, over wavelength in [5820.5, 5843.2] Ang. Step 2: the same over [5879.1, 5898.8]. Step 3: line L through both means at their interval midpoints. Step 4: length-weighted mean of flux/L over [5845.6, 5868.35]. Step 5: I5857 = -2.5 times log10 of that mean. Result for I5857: -0.05 mag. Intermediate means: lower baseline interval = 12.6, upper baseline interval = 10.5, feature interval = 12.2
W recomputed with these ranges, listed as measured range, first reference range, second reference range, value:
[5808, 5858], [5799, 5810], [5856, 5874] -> -1.8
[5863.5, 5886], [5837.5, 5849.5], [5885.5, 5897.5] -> -3.4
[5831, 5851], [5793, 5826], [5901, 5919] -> -0.1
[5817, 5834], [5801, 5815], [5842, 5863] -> -0.7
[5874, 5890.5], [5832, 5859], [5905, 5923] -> 0.1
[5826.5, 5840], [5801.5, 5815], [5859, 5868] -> -0.5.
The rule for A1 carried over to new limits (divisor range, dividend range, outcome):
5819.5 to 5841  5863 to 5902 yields 0.88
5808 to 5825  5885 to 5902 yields 0.76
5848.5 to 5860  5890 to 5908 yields 0.82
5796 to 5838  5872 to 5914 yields 0.90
